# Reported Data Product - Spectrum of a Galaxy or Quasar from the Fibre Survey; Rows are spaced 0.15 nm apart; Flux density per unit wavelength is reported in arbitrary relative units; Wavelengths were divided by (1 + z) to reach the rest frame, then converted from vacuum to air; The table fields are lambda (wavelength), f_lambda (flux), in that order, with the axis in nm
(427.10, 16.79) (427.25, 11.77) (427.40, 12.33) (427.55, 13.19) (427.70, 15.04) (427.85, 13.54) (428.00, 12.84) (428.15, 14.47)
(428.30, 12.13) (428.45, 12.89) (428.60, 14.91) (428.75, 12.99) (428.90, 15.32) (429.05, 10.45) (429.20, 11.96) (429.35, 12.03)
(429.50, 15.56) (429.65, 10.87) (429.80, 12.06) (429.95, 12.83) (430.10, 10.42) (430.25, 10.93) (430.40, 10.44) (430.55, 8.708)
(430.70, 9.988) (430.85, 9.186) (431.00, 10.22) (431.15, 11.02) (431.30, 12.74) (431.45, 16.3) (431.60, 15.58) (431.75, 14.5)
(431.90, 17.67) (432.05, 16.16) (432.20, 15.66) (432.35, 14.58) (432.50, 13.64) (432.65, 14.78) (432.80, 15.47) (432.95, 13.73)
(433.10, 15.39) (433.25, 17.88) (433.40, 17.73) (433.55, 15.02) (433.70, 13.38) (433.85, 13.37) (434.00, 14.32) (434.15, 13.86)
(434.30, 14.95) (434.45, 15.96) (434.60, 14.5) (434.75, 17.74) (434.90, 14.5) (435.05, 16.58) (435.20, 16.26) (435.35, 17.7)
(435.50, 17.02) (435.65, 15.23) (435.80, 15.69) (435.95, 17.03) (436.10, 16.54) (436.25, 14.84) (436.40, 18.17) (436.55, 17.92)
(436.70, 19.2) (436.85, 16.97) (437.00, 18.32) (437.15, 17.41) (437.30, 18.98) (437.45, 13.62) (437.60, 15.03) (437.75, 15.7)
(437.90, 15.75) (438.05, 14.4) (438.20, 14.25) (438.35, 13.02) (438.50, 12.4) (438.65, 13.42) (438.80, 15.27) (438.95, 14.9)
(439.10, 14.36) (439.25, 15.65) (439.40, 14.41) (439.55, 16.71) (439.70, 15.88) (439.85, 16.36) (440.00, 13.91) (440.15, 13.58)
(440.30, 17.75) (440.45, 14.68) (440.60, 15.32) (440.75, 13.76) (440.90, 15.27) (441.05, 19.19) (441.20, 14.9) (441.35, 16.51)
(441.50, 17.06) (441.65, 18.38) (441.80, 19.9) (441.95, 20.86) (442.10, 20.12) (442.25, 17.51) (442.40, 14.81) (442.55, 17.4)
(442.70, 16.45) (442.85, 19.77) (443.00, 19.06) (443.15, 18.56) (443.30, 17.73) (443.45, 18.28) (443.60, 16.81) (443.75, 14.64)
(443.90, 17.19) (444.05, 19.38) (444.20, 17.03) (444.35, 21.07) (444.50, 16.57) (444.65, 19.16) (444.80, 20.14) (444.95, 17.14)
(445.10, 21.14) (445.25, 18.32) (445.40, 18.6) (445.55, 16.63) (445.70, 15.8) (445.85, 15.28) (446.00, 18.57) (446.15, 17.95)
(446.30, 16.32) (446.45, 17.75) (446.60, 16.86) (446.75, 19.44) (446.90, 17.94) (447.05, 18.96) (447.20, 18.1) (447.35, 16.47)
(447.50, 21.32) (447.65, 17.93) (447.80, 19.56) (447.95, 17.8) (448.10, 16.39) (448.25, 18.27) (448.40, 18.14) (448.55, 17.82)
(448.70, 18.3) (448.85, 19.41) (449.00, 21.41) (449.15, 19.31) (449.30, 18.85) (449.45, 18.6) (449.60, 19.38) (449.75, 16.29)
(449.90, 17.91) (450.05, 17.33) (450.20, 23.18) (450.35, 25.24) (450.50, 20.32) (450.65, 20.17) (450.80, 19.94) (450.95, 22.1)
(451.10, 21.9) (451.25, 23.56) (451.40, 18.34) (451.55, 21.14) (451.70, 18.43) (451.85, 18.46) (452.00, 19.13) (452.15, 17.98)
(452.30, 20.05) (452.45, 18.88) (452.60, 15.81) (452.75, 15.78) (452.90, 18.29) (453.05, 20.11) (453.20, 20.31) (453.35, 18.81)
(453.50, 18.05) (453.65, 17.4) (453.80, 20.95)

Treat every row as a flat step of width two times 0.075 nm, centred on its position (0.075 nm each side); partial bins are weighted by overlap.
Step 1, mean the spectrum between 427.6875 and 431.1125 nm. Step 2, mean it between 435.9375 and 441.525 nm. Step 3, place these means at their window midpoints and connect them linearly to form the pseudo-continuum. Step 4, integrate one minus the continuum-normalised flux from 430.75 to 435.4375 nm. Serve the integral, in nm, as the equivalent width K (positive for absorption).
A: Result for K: -0.44 nm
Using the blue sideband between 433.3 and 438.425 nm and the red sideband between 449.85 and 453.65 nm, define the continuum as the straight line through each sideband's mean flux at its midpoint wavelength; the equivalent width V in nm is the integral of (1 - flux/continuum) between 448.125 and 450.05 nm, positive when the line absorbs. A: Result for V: 0.05 nm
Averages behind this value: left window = 15.9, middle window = 18.5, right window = 19.6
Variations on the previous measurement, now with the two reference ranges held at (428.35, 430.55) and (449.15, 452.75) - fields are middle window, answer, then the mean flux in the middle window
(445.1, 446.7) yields 0.04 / 17.4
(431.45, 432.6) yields -0.20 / 15.4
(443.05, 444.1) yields -0.03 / 17.5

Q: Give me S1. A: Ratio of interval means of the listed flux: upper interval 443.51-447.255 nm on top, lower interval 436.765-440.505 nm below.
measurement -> 1.17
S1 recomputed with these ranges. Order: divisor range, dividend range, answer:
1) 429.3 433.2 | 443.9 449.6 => 1.39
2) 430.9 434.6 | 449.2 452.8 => 1.33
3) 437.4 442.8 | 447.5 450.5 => 1.21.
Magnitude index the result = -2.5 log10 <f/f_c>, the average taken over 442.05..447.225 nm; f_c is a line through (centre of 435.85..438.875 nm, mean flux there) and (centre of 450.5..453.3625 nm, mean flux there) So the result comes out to -0.01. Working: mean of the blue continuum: 15.9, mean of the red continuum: 19.5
